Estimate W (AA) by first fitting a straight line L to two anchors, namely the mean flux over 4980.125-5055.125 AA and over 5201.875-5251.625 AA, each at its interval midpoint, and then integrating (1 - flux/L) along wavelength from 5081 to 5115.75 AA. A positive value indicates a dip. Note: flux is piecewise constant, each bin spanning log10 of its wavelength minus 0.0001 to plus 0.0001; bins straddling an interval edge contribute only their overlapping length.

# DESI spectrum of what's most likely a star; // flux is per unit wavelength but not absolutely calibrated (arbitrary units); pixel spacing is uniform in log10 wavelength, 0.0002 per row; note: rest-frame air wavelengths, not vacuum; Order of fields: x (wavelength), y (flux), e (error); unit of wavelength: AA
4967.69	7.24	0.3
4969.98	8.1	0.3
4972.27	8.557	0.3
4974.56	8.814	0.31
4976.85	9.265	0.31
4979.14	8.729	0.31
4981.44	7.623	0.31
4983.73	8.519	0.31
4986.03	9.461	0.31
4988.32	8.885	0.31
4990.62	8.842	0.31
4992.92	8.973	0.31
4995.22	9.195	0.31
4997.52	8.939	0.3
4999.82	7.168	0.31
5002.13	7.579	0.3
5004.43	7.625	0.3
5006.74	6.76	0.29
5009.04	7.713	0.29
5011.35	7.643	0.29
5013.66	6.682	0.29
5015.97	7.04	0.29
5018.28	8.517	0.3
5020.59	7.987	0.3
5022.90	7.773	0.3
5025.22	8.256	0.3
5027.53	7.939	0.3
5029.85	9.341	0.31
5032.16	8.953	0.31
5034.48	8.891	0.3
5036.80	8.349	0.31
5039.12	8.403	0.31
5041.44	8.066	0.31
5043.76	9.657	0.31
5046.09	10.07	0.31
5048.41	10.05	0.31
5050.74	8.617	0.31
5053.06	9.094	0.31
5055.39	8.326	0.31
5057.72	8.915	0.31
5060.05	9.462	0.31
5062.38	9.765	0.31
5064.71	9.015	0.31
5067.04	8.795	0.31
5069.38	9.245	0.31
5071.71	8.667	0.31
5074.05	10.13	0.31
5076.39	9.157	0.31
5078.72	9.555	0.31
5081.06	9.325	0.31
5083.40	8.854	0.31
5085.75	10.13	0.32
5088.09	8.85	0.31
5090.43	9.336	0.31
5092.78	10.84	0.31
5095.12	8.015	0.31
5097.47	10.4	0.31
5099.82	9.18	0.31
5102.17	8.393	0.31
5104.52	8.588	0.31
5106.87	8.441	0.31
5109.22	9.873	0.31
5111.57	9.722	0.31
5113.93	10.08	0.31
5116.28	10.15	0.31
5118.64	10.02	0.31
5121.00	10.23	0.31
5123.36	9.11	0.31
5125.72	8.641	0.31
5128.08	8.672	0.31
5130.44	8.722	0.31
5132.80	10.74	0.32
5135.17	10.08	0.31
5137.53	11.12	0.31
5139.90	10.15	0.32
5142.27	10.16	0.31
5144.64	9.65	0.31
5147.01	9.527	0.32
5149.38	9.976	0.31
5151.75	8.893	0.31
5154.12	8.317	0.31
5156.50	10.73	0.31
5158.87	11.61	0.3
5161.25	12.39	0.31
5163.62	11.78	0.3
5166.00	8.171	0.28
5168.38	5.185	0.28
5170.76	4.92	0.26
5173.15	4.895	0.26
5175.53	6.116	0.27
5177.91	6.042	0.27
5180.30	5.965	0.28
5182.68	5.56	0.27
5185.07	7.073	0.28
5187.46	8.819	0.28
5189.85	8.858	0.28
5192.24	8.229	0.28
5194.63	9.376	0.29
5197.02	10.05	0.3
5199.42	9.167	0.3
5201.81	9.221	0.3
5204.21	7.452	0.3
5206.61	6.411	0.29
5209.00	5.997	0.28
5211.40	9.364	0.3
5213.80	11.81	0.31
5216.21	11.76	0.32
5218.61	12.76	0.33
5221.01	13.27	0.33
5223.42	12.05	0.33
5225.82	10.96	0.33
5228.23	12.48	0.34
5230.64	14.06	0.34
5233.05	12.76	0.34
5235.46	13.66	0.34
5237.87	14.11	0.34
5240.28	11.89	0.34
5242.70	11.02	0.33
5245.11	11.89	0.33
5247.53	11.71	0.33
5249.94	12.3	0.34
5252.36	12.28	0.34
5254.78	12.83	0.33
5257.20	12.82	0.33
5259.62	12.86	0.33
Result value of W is 0.7 AA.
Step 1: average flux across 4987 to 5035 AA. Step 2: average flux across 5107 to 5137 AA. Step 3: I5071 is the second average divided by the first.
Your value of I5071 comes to 1.2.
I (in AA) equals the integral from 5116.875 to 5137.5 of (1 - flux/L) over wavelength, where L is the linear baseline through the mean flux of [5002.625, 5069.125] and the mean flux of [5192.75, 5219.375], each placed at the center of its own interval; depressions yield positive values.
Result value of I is -1.62 AA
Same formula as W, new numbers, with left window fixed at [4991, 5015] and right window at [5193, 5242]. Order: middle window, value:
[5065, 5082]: -0.8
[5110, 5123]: -0.7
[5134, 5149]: -0.4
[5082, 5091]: -0.2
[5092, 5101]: -0.4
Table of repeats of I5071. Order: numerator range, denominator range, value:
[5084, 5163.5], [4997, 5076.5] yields 1.14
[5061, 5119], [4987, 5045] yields 1.14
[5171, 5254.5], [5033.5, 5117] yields 1.08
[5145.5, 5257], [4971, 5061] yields 1.17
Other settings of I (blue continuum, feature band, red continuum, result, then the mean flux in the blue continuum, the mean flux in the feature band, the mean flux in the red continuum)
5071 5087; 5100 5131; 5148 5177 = -0.84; 9.42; 9.29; 8.56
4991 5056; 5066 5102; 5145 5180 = -4.10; 8.35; 9.34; 8.43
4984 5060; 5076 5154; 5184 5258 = 0.39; 8.45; 9.52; 10.9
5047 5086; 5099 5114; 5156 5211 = -0.54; 9.23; 9.12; 7.99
